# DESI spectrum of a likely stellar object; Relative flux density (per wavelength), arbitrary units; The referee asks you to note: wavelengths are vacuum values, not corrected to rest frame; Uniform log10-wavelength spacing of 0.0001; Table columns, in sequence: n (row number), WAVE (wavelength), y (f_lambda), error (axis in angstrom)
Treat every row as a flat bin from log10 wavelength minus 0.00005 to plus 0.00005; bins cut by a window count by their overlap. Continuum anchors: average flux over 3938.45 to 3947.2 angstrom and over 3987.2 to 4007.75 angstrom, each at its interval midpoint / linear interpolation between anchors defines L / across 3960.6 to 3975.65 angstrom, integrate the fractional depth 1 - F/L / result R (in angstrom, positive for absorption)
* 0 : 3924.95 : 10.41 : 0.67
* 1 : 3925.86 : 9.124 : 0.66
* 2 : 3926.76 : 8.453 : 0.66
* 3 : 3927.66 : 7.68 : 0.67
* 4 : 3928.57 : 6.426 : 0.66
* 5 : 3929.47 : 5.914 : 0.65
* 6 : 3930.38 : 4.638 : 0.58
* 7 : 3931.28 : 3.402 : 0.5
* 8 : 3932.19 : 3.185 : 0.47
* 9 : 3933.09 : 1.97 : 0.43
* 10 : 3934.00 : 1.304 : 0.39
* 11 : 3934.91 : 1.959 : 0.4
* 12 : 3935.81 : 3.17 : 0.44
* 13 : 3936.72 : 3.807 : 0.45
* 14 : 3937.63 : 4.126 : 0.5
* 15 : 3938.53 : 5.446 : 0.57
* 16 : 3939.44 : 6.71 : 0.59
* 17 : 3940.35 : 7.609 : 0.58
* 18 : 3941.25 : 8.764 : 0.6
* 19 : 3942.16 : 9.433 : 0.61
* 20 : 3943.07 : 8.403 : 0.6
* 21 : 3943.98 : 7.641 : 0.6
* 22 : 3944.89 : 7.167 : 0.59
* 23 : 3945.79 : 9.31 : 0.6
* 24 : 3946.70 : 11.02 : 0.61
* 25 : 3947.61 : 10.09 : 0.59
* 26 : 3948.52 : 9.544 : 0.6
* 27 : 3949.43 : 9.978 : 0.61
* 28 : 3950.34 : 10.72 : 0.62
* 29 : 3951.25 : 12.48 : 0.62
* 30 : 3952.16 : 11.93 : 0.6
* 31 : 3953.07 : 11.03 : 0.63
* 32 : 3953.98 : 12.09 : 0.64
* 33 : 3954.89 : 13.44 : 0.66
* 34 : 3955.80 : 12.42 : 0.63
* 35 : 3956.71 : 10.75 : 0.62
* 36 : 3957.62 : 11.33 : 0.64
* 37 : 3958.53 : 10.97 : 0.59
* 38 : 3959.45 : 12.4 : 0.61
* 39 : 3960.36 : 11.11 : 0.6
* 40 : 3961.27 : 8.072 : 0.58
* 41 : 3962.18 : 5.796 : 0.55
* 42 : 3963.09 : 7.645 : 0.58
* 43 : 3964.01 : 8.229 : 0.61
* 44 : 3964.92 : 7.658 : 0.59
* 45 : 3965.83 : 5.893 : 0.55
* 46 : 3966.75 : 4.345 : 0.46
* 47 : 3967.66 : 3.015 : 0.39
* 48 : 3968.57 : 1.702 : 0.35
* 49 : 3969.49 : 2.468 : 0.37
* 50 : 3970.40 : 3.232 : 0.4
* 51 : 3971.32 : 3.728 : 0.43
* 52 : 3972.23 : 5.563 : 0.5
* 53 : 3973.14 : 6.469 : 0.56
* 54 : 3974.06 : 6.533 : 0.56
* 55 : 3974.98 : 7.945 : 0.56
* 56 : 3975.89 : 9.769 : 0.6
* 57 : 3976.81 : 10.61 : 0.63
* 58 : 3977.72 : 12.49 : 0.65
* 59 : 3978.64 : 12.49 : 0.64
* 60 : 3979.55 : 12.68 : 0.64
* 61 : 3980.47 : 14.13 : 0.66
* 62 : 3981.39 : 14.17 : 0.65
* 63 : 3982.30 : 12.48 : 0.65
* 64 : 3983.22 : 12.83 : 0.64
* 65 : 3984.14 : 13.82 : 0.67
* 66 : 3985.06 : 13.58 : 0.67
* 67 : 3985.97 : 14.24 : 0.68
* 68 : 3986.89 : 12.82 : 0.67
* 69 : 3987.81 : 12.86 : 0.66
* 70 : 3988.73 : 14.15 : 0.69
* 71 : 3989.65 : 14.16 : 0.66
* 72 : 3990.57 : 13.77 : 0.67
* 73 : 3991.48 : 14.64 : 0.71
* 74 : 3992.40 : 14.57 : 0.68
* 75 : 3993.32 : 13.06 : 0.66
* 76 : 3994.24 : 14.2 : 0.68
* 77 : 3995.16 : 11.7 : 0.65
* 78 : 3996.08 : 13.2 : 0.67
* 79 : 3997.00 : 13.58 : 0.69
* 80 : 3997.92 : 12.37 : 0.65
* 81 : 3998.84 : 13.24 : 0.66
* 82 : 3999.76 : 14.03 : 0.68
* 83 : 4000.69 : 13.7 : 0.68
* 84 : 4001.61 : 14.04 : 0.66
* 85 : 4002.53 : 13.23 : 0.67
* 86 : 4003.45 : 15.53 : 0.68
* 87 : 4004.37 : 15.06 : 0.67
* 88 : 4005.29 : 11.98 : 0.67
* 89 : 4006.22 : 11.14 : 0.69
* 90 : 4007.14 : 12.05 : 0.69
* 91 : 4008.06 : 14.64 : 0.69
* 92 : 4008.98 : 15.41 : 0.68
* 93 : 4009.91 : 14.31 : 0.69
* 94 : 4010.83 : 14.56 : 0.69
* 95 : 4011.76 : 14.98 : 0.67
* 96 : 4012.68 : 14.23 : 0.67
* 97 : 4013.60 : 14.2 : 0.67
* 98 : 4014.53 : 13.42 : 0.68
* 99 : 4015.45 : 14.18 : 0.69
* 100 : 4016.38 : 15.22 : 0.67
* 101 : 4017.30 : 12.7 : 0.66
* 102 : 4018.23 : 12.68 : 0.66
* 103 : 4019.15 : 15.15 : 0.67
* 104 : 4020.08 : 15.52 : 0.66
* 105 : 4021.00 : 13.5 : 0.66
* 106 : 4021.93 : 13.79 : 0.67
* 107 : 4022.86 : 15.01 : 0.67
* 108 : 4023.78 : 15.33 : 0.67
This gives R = 7.0 angstrom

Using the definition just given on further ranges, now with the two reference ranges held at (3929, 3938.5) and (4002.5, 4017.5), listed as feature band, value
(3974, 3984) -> -2.05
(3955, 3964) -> -4.12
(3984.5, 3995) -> -2.44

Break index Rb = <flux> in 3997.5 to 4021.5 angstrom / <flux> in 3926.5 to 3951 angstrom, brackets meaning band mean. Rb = 2.10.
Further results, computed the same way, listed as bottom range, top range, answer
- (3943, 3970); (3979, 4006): 1.51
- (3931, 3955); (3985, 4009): 1.79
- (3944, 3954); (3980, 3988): 1.31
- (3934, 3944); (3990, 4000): 2.32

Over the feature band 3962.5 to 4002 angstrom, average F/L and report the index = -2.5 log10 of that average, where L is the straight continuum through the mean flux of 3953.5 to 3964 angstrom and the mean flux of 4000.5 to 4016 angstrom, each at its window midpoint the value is 0.16 mag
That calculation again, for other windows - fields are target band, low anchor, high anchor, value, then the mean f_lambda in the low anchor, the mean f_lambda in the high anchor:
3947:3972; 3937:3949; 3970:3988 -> 0.06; 8.04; 10.6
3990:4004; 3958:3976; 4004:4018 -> -0.19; 6.58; 13.8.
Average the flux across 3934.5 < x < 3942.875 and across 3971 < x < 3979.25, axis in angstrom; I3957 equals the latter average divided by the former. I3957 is 1.5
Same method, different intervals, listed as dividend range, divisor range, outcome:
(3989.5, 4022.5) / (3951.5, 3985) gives 1.49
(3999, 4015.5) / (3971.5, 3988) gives 1.23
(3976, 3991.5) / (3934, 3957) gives 1.53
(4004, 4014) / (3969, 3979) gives 1.89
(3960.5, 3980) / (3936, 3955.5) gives 0.78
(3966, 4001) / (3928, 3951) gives 1.66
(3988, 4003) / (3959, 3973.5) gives 2.24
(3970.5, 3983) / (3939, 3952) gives 1.06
